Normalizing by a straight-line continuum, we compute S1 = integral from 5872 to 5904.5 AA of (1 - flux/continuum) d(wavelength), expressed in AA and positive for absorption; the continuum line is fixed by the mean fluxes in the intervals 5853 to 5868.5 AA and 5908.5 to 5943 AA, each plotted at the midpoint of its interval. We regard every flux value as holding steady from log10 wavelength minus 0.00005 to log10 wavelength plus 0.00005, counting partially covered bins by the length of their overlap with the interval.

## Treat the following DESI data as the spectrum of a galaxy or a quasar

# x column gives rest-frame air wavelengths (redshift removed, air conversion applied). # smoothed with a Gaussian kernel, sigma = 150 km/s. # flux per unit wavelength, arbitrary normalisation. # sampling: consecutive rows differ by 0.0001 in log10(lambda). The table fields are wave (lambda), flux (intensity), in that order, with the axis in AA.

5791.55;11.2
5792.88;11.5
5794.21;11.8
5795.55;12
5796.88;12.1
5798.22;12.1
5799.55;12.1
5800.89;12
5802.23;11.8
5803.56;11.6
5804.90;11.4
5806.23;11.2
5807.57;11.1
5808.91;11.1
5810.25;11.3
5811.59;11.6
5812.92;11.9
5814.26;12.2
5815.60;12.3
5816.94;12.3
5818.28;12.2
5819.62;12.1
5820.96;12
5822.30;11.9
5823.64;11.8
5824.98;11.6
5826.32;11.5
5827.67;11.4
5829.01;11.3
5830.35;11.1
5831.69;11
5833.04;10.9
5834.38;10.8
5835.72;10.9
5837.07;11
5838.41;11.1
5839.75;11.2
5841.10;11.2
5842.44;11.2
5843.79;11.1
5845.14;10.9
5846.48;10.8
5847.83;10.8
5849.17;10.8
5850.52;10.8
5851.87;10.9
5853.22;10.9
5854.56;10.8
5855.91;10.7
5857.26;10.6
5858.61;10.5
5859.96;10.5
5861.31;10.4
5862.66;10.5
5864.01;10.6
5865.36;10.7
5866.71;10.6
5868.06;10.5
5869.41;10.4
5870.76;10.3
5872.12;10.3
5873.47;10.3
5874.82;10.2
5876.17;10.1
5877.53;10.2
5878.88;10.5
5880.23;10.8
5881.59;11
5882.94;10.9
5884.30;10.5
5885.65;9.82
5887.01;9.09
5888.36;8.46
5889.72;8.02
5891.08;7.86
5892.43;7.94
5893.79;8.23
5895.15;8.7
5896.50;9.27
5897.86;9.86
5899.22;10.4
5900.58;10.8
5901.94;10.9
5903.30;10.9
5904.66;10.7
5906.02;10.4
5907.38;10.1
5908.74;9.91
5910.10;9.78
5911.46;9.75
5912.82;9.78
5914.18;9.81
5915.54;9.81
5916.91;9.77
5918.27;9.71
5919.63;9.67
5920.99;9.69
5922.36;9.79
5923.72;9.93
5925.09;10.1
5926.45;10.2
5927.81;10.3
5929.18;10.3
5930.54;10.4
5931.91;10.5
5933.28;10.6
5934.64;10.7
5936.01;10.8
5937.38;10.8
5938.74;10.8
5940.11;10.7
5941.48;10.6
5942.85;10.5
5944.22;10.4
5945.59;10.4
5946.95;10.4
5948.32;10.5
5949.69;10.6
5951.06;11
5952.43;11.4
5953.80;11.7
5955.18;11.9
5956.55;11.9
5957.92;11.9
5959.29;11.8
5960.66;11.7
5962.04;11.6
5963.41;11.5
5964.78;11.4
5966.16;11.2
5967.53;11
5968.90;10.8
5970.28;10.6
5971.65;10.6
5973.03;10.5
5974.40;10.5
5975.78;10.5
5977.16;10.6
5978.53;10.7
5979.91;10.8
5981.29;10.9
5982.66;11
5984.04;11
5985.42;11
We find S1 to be 2.0 AA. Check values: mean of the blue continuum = 10.6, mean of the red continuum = 10.2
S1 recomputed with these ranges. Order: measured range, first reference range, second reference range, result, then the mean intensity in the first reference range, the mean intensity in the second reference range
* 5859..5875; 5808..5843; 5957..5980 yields 1.29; 11.5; 11.1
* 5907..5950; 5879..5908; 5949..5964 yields 2.11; 9.76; 11.5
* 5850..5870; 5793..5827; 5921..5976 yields 1.42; 11.8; 10.8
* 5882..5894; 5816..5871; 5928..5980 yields 2.12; 11.1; 10.9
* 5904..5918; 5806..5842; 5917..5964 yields 1.21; 11.5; 10.7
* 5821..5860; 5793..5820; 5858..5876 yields -0.08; 11.8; 10.4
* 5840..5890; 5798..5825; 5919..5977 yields 4.02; 11.8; 10.8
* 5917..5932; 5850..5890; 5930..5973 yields 1.04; 10.3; 11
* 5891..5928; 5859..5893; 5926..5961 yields 2.26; 10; 10.9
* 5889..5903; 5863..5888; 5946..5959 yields 1.80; 10.4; 11.3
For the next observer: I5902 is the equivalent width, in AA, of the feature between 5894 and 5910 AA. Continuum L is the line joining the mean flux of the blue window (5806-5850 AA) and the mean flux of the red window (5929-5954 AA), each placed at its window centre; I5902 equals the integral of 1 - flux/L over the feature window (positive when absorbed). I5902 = 1.20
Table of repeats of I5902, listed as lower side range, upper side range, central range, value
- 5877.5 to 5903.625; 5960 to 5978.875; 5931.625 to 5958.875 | -0.9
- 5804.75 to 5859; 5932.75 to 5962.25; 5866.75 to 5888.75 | 1.8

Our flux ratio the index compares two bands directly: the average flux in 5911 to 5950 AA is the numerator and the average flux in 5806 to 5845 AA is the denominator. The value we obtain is 0.90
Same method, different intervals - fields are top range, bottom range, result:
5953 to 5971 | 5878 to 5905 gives 1.18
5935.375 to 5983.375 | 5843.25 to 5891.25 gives 1.06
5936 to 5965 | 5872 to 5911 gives 1.13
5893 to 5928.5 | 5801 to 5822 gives 0.84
